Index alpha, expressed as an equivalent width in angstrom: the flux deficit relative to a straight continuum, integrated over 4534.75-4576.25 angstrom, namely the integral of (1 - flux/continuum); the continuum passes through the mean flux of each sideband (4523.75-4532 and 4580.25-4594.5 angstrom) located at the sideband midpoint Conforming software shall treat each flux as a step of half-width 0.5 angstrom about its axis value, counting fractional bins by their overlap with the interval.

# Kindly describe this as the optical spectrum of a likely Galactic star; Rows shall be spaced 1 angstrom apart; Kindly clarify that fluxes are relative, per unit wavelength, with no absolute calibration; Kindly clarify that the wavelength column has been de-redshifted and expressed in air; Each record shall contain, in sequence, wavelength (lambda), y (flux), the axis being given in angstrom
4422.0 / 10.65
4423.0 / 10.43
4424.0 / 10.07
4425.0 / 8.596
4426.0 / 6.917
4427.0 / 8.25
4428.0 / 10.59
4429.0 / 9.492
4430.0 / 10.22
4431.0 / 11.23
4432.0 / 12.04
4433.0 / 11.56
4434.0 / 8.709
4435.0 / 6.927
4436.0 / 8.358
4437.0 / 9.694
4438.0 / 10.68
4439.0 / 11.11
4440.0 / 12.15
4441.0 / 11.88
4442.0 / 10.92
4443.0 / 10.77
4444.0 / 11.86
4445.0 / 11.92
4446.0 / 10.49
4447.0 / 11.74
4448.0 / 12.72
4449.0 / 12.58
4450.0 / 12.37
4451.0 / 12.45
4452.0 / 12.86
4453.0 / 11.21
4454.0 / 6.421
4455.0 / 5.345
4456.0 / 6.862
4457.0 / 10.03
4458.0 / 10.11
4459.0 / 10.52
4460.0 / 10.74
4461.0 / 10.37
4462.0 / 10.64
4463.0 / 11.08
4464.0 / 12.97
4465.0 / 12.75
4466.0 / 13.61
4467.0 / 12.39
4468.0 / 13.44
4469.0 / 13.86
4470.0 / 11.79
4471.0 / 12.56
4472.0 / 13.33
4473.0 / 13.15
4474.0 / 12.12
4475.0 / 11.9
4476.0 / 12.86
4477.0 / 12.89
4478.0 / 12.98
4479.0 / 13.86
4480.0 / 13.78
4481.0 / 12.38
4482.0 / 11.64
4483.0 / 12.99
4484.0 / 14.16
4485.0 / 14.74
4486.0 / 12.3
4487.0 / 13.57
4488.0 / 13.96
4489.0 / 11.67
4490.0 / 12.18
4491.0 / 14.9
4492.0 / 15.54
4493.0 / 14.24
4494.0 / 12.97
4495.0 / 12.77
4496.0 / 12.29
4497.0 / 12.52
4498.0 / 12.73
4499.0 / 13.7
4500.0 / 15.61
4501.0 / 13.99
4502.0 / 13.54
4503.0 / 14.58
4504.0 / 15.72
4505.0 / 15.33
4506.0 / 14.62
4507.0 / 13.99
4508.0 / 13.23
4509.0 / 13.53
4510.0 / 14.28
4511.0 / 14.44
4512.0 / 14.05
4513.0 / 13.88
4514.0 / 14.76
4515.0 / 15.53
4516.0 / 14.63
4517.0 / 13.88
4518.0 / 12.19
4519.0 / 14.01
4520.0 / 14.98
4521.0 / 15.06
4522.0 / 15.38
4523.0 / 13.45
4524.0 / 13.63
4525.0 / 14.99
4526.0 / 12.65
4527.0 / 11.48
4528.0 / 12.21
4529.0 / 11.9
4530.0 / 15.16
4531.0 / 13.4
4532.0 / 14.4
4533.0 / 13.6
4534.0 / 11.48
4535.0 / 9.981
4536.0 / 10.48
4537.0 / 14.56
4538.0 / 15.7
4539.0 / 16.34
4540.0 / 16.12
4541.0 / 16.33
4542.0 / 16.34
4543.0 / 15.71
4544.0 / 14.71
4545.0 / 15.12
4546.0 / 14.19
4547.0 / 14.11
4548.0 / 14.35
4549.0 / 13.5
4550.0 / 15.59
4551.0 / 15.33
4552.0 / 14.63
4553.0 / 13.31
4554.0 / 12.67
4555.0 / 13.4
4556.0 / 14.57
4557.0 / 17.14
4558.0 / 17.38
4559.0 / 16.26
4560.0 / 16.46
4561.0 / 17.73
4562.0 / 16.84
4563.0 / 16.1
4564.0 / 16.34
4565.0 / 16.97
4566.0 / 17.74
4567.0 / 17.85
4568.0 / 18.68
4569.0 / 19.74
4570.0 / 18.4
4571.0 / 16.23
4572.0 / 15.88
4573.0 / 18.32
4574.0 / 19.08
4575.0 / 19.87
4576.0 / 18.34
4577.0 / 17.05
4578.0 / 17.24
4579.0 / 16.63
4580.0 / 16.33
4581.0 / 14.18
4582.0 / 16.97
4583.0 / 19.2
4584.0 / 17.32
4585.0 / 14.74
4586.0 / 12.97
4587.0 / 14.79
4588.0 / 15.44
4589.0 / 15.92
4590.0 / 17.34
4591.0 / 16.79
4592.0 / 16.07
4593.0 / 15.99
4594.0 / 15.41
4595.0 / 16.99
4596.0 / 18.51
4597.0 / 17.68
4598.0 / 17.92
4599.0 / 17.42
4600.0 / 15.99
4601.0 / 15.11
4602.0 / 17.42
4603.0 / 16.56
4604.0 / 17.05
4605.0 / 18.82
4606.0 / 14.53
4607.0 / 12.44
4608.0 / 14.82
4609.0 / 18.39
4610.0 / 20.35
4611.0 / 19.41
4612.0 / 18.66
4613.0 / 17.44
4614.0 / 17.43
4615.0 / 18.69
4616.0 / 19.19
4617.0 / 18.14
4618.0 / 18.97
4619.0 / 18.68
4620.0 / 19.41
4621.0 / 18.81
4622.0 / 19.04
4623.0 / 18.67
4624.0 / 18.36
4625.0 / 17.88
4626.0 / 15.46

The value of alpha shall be -4.0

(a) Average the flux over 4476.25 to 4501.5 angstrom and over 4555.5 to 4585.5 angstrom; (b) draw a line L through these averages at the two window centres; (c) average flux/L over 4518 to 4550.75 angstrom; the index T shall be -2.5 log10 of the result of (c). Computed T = 0.105 mag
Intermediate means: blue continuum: 13.4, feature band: 14.1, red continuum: 17.2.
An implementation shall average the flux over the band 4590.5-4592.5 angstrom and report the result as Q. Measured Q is 16.4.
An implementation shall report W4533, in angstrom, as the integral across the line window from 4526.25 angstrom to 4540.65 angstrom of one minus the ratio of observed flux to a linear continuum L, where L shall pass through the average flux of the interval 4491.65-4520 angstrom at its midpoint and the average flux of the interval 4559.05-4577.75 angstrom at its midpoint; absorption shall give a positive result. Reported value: 2.1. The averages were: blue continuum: 14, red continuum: 17.6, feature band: 13.4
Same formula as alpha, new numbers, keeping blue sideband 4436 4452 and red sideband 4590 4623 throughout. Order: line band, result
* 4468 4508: -1.0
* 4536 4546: -0.2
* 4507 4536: 1.5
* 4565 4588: -1.1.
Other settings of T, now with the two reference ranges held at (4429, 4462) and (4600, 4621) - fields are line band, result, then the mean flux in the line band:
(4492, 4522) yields -0.08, 14.1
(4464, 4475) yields -0.12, 12.9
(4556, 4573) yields -0.11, 17.2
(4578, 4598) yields 0.02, 16.3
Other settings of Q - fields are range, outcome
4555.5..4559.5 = 16.3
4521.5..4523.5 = 14.4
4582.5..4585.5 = 17.1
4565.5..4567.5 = 17.8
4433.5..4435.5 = 7.82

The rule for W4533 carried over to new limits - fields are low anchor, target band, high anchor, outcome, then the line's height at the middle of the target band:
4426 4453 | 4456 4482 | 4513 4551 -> -0.5 angstrom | 11.9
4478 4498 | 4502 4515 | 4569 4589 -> -0.3 angstrom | 14.1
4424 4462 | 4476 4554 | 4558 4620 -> -1.6 angstrom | 13.7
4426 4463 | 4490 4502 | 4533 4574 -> -0.8 angstrom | 12.8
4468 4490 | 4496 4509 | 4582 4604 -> -0.3 angstrom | 13.7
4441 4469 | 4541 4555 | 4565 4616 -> 0.5 angstrom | 15.2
